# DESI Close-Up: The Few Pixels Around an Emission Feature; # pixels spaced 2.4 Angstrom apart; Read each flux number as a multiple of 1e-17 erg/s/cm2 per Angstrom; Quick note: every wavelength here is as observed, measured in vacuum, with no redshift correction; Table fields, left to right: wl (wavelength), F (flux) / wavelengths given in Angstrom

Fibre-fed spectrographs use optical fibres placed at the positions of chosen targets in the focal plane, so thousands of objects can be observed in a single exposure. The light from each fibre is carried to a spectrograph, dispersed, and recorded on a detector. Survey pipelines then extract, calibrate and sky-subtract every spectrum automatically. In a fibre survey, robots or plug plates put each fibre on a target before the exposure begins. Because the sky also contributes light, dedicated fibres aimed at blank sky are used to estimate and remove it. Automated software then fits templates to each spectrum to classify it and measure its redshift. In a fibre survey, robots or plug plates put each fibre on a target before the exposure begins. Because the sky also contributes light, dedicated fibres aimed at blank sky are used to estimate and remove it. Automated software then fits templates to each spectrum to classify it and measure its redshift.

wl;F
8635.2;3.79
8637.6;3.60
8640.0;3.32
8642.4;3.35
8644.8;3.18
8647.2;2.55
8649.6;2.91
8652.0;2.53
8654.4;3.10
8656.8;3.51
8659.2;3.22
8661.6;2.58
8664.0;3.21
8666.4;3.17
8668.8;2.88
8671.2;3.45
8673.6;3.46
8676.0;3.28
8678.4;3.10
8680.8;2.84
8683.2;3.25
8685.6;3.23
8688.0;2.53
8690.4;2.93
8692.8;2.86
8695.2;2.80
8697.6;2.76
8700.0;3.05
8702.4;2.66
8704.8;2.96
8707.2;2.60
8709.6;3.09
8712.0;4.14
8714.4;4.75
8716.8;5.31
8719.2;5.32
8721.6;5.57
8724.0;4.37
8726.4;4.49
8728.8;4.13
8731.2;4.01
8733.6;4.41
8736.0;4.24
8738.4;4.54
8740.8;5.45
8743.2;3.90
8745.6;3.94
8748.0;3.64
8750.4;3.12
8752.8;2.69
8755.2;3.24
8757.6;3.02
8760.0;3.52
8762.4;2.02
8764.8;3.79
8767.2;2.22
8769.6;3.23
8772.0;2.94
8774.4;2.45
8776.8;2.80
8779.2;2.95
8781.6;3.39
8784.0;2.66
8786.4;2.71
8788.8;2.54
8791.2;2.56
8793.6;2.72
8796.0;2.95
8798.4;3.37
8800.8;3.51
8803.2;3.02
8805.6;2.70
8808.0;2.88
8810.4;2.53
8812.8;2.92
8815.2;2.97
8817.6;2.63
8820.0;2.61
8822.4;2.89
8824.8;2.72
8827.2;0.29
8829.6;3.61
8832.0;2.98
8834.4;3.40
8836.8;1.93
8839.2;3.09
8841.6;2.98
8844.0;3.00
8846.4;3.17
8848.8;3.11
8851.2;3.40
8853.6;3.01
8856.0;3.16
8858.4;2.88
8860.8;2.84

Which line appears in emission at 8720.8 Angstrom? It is [S II]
